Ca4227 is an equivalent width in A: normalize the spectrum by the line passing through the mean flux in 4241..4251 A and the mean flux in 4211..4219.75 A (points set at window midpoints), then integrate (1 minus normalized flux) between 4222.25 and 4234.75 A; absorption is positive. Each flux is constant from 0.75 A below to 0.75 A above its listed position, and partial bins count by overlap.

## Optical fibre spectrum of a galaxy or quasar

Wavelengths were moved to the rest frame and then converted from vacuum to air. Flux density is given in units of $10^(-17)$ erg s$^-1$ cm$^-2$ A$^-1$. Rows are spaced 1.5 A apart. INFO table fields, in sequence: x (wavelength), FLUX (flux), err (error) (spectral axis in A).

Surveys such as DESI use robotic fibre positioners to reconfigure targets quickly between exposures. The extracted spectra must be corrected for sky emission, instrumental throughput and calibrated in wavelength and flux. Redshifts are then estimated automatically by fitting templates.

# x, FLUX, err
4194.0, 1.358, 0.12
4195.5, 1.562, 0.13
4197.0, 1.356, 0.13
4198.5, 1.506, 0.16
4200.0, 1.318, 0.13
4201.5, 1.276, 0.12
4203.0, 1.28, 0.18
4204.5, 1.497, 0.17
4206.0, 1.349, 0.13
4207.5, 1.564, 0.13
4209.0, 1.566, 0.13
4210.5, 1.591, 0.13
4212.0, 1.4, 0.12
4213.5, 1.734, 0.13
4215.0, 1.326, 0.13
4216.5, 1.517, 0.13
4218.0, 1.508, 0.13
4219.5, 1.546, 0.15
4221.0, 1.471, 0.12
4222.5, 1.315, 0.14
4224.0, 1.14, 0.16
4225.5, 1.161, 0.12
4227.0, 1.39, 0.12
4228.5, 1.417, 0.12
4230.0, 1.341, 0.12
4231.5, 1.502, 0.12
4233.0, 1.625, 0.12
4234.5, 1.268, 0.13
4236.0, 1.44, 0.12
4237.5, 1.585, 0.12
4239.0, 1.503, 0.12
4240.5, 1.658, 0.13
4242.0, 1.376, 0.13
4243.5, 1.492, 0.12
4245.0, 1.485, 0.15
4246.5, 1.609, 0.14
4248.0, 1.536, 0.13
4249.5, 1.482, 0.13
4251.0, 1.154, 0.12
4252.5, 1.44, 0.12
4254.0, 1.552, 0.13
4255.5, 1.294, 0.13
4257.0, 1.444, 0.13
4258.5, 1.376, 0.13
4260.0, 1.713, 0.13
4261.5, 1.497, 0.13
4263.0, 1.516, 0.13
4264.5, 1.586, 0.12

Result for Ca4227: 1.14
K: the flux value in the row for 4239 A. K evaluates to 1.503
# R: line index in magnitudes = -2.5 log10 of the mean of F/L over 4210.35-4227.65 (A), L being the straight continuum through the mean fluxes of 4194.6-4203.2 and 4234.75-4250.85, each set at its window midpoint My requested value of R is 0.013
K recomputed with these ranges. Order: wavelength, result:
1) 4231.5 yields 1.502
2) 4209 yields 1.566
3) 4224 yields 1.14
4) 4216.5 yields 1.517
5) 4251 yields 1.154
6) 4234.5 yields 1.268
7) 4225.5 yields 1.161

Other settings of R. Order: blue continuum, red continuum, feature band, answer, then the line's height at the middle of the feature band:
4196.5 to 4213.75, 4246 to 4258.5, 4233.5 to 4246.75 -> -0.04 mag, 1.44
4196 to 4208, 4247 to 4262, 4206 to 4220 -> -0.08 mag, 1.41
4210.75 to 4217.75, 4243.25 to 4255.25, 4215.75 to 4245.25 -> 0.03 mag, 1.48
